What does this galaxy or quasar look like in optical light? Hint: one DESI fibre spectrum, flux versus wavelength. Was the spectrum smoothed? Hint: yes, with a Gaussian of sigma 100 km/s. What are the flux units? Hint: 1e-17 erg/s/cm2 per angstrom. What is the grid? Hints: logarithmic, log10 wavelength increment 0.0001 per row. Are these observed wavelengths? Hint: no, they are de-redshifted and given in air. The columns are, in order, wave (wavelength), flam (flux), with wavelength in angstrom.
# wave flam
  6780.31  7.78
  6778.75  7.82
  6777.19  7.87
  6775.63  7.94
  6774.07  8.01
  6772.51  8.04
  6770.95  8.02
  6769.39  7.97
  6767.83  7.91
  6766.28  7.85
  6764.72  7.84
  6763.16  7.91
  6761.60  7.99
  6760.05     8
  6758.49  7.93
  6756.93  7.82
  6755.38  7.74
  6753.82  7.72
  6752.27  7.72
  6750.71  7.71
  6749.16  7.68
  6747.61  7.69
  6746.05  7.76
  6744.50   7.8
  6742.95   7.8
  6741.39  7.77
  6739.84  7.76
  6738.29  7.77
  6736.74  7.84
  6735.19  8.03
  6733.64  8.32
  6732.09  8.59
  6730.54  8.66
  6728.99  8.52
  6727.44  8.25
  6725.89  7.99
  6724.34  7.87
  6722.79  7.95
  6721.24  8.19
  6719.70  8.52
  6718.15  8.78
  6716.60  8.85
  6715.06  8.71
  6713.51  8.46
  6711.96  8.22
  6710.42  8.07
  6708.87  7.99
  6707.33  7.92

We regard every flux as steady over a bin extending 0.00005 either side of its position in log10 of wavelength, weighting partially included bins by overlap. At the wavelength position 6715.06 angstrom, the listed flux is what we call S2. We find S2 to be 8.71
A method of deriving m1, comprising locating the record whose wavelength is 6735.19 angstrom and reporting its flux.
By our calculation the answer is 8.03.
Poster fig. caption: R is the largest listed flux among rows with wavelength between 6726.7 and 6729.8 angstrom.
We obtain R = 8.52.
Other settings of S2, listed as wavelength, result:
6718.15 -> 8.78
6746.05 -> 7.76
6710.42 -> 8.07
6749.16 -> 7.68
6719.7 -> 8.52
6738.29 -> 7.77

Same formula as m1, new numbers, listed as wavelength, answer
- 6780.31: 7.78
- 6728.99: 8.52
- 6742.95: 7.8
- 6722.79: 7.95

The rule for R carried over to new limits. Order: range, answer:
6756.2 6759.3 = 7.93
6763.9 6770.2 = 7.97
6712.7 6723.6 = 8.85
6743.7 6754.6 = 7.8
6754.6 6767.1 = 8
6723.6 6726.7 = 7.99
